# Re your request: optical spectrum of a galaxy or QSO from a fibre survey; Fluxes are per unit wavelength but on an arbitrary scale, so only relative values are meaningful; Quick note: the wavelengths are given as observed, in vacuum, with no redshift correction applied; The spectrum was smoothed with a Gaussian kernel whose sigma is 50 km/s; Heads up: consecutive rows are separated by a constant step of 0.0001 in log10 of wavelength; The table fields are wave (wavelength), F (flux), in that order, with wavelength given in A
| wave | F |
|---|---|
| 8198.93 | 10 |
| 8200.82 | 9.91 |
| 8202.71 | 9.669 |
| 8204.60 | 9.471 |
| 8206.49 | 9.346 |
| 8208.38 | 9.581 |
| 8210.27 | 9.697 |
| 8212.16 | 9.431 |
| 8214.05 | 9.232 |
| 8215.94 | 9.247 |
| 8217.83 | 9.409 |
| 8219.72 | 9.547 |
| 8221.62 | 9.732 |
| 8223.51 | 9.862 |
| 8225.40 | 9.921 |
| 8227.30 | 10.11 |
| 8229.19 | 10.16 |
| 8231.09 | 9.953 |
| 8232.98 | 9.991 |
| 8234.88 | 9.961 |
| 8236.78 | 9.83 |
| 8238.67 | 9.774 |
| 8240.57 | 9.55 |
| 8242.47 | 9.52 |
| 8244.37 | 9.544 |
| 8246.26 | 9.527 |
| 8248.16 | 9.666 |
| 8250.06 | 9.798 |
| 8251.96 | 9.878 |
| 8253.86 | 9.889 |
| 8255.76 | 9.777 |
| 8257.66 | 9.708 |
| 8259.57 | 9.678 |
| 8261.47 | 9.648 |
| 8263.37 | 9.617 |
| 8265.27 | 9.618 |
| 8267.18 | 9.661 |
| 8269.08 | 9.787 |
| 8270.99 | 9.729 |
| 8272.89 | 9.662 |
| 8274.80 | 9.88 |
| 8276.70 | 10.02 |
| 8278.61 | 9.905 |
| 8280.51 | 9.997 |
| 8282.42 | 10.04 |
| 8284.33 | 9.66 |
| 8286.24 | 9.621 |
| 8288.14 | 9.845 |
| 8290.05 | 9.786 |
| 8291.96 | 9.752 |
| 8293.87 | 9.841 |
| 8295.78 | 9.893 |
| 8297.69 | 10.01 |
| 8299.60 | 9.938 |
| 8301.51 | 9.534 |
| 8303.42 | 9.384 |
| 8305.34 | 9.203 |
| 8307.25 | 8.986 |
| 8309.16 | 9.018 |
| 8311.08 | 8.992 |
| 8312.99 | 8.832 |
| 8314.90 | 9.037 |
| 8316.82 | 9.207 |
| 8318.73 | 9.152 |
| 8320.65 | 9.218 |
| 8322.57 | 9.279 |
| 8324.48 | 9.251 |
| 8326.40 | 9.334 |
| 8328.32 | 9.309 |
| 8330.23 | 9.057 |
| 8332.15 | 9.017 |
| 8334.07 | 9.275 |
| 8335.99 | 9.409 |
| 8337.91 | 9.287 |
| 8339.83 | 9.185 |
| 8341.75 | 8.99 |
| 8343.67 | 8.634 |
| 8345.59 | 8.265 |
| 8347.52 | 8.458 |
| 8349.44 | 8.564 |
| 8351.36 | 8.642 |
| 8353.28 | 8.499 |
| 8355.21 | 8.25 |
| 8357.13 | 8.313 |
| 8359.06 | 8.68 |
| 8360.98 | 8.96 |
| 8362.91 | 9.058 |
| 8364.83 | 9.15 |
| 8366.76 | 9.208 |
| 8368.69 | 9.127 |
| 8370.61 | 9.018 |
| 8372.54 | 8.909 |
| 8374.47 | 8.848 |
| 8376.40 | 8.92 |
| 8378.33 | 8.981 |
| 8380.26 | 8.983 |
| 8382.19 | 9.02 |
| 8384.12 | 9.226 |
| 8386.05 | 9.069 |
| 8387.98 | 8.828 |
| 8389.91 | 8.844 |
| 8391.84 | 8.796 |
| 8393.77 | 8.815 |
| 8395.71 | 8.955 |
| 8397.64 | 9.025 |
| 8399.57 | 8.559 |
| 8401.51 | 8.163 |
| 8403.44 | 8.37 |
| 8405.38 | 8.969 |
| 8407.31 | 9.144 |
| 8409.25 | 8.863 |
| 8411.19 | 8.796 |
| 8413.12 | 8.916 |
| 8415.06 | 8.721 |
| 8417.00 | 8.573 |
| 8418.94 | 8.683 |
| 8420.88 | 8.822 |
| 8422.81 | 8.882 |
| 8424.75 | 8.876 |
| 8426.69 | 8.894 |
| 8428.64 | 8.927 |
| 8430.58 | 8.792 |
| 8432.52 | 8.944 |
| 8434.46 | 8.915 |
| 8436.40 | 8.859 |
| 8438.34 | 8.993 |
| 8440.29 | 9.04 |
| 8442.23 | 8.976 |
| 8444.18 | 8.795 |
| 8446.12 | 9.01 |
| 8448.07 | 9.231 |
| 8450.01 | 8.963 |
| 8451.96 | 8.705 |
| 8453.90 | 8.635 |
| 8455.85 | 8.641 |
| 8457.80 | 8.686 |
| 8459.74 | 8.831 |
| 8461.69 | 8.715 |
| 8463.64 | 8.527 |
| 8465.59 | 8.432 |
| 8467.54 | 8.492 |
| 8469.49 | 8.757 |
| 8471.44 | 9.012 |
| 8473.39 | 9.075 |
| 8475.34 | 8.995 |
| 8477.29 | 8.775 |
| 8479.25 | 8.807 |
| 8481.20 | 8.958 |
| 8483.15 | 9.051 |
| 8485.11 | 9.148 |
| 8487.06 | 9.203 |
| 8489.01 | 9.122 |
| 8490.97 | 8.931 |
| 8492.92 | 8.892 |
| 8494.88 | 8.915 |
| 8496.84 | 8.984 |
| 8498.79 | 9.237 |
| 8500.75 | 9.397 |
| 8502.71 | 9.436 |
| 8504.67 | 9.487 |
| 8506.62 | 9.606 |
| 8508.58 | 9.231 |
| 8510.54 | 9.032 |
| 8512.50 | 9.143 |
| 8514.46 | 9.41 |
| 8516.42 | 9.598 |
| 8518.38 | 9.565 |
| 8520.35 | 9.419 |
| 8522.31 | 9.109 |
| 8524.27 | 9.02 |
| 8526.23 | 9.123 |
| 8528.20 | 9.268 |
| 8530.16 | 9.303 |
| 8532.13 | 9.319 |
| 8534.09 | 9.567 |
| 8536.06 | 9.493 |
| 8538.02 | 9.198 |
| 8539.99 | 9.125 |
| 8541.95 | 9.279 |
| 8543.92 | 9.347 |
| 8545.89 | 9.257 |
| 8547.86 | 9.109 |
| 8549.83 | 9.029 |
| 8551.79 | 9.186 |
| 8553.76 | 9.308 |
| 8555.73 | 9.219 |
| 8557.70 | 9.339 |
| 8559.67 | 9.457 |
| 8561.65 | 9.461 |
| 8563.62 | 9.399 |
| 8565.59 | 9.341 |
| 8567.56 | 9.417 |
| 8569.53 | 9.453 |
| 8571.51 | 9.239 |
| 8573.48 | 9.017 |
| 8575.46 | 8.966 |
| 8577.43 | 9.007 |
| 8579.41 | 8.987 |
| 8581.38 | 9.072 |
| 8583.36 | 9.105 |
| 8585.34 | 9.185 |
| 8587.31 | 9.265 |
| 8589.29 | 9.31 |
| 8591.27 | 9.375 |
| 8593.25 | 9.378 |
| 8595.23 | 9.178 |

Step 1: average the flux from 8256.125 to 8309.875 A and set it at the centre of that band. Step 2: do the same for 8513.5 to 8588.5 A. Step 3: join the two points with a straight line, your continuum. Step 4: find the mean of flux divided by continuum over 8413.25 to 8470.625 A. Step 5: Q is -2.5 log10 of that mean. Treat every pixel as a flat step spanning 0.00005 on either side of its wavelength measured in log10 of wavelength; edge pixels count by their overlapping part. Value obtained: 0.08 mag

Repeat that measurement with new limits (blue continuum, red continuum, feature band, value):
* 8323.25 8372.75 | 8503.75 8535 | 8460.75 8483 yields 0.051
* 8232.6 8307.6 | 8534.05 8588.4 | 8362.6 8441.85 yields 0.073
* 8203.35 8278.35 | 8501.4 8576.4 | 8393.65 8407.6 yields 0.091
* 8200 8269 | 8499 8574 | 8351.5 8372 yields 0.084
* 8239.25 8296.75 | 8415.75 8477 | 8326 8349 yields 0.046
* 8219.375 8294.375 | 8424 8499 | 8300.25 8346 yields 0.042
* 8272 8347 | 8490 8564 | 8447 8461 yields 0.059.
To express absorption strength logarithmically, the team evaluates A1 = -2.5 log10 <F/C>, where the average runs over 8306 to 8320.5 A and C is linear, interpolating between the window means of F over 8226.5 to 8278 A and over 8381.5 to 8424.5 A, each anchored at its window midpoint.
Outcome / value 0.040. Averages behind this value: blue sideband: 9.77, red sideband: 8.82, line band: 9.05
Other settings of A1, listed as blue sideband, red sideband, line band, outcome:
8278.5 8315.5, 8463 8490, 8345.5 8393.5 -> 0.05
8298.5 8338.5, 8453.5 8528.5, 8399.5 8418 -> 0.05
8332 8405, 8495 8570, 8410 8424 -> 0.03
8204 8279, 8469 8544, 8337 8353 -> 0.09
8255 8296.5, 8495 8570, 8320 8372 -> 0.08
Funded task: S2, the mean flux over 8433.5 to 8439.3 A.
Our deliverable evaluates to 8.93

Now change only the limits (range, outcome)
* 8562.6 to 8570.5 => 9.41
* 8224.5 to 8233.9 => 10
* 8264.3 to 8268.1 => 9.63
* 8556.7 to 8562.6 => 9.41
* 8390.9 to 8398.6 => 8.9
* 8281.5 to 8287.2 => 9.78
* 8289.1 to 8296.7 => 9.82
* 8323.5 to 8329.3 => 9.31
